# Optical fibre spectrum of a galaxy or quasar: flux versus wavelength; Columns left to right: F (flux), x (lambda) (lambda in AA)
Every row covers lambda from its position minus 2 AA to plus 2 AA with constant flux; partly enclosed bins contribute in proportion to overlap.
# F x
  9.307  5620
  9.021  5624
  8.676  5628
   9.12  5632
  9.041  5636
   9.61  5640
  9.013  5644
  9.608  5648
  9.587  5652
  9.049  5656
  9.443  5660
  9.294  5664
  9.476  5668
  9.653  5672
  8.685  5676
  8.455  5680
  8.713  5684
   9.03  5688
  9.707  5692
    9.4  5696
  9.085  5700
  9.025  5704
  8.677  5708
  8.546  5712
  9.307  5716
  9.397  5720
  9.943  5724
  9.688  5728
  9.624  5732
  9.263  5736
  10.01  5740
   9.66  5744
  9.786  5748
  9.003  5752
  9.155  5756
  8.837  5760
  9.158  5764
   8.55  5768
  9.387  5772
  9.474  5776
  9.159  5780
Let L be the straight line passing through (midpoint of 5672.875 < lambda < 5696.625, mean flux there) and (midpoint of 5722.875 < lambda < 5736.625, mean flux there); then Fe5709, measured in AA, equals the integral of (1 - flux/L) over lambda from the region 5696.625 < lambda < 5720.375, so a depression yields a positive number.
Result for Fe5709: 0.87 AA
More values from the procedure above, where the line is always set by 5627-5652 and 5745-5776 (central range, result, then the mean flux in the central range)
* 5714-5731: -0.7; 9.59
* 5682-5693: 0.1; 9.1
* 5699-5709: 0.3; 8.94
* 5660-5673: -0.3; 9.46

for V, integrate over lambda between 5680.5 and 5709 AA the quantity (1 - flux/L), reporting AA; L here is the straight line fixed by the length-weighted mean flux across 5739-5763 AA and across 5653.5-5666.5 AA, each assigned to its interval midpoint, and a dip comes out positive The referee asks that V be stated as 0.7 AA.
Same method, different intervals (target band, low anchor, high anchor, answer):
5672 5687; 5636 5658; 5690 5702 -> 1.0 AA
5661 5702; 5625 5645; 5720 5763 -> 0.5 AA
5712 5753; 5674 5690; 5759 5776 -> -2.8 AA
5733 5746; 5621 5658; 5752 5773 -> -0.9 AA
